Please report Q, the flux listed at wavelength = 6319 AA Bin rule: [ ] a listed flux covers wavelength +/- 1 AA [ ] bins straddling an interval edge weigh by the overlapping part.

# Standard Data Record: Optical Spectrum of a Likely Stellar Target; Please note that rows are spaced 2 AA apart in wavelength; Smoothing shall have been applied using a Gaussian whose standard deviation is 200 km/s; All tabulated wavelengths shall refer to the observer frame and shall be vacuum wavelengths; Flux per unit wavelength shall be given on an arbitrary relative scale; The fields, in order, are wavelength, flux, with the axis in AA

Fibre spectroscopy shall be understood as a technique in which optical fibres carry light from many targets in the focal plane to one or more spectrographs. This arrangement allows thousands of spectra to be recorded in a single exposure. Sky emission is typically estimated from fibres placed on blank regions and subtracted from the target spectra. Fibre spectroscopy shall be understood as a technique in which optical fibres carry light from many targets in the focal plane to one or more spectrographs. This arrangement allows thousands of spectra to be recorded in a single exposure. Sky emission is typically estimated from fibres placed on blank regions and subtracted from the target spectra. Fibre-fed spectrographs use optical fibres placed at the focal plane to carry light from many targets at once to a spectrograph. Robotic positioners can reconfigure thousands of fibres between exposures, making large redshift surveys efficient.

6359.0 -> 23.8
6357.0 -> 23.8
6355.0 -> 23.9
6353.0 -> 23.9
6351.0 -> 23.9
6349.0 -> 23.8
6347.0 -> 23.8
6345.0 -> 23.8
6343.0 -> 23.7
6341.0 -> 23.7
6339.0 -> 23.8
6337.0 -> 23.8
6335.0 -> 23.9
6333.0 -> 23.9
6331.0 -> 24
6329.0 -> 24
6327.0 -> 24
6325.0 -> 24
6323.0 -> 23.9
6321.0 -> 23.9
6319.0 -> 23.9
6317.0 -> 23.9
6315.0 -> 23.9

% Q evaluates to 23.9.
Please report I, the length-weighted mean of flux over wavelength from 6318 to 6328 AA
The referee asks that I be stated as 23.9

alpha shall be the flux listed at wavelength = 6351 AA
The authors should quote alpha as 23.9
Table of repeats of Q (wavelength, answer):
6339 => 23.8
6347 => 23.8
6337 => 23.8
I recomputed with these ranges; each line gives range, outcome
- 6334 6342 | 23.8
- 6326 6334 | 24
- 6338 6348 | 23.8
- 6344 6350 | 23.8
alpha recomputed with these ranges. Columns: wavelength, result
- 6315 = 23.9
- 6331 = 24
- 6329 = 24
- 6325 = 24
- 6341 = 23.7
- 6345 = 23.8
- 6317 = 23.9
